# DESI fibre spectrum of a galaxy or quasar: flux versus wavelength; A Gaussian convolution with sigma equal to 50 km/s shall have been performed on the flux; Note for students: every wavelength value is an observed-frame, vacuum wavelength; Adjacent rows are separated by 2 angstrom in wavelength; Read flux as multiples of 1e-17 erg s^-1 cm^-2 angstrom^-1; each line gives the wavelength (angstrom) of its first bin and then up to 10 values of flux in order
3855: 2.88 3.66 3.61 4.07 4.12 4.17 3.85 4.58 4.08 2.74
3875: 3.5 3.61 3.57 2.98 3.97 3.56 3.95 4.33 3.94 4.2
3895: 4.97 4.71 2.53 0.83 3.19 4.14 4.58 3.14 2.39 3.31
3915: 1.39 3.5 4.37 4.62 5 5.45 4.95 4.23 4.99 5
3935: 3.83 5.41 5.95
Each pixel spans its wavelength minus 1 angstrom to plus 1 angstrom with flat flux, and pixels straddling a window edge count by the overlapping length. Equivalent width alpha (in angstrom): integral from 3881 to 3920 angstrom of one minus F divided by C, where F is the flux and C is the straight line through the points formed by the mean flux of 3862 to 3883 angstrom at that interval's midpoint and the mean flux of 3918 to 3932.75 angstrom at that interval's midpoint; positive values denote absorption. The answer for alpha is 6.9 angstrom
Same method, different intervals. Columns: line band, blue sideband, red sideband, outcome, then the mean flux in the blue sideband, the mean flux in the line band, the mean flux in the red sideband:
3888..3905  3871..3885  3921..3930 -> 1.53 angstrom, 3.46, 3.62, 4.88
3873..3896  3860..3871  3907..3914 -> -0.63 angstrom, 4.15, 3.82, 3.18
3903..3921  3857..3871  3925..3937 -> 4.46 angstrom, 4.04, 3.41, 4.74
